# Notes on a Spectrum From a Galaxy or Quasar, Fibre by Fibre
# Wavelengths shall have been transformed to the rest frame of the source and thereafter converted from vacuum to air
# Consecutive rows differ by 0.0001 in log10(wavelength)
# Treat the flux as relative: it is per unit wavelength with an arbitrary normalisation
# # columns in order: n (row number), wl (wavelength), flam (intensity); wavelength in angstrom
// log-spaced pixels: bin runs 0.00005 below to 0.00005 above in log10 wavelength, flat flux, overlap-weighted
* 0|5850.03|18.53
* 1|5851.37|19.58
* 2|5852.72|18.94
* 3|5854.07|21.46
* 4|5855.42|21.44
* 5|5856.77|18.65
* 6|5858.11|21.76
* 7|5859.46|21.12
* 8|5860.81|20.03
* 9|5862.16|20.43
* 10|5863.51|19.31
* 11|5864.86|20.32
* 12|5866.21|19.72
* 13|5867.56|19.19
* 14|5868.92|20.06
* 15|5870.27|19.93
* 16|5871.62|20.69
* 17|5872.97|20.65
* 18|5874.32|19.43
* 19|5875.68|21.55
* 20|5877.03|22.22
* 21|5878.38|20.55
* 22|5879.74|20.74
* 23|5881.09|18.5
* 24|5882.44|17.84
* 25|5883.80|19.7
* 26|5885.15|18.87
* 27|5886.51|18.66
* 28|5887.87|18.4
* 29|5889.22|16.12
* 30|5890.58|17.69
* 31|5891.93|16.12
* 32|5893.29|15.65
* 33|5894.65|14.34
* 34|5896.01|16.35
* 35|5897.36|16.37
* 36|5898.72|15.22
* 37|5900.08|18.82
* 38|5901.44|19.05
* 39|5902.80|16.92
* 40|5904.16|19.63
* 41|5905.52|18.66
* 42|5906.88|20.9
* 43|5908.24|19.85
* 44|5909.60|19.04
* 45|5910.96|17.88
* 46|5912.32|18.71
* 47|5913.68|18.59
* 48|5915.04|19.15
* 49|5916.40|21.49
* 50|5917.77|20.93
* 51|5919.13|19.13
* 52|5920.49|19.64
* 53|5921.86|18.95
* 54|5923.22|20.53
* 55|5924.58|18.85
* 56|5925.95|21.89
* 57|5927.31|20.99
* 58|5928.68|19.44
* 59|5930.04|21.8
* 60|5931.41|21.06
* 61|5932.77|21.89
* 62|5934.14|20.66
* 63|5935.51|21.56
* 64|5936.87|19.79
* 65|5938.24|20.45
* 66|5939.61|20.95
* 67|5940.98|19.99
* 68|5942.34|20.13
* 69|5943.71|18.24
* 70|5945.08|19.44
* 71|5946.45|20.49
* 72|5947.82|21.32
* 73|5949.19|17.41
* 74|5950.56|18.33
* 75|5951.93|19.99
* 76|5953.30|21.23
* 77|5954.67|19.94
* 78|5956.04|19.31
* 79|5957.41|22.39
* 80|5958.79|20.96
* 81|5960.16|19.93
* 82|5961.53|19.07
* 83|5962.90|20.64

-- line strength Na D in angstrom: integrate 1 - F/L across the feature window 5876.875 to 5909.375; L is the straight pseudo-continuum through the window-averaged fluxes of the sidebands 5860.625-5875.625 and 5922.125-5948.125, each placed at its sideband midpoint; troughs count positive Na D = 3.3 angstrom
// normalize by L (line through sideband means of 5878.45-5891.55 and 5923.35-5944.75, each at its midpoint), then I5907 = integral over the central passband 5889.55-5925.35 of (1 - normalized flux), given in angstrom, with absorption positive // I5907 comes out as 2.0 angstrom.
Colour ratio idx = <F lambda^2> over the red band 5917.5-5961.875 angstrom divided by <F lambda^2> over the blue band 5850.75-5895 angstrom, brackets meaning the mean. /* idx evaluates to 1.1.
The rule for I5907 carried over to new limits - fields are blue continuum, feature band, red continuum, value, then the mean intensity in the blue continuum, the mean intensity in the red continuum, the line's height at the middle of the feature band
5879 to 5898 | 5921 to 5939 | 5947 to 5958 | -1.4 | 17.5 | 20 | 19.1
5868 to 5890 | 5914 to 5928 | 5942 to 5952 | -0.5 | 19.6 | 19.4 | 19.4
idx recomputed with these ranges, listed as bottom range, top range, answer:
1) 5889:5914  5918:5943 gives 1.17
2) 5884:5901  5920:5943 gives 1.22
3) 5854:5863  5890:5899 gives 0.78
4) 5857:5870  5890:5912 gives 0.89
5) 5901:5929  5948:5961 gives 1.04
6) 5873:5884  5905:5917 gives 0.97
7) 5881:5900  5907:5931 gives 1.17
